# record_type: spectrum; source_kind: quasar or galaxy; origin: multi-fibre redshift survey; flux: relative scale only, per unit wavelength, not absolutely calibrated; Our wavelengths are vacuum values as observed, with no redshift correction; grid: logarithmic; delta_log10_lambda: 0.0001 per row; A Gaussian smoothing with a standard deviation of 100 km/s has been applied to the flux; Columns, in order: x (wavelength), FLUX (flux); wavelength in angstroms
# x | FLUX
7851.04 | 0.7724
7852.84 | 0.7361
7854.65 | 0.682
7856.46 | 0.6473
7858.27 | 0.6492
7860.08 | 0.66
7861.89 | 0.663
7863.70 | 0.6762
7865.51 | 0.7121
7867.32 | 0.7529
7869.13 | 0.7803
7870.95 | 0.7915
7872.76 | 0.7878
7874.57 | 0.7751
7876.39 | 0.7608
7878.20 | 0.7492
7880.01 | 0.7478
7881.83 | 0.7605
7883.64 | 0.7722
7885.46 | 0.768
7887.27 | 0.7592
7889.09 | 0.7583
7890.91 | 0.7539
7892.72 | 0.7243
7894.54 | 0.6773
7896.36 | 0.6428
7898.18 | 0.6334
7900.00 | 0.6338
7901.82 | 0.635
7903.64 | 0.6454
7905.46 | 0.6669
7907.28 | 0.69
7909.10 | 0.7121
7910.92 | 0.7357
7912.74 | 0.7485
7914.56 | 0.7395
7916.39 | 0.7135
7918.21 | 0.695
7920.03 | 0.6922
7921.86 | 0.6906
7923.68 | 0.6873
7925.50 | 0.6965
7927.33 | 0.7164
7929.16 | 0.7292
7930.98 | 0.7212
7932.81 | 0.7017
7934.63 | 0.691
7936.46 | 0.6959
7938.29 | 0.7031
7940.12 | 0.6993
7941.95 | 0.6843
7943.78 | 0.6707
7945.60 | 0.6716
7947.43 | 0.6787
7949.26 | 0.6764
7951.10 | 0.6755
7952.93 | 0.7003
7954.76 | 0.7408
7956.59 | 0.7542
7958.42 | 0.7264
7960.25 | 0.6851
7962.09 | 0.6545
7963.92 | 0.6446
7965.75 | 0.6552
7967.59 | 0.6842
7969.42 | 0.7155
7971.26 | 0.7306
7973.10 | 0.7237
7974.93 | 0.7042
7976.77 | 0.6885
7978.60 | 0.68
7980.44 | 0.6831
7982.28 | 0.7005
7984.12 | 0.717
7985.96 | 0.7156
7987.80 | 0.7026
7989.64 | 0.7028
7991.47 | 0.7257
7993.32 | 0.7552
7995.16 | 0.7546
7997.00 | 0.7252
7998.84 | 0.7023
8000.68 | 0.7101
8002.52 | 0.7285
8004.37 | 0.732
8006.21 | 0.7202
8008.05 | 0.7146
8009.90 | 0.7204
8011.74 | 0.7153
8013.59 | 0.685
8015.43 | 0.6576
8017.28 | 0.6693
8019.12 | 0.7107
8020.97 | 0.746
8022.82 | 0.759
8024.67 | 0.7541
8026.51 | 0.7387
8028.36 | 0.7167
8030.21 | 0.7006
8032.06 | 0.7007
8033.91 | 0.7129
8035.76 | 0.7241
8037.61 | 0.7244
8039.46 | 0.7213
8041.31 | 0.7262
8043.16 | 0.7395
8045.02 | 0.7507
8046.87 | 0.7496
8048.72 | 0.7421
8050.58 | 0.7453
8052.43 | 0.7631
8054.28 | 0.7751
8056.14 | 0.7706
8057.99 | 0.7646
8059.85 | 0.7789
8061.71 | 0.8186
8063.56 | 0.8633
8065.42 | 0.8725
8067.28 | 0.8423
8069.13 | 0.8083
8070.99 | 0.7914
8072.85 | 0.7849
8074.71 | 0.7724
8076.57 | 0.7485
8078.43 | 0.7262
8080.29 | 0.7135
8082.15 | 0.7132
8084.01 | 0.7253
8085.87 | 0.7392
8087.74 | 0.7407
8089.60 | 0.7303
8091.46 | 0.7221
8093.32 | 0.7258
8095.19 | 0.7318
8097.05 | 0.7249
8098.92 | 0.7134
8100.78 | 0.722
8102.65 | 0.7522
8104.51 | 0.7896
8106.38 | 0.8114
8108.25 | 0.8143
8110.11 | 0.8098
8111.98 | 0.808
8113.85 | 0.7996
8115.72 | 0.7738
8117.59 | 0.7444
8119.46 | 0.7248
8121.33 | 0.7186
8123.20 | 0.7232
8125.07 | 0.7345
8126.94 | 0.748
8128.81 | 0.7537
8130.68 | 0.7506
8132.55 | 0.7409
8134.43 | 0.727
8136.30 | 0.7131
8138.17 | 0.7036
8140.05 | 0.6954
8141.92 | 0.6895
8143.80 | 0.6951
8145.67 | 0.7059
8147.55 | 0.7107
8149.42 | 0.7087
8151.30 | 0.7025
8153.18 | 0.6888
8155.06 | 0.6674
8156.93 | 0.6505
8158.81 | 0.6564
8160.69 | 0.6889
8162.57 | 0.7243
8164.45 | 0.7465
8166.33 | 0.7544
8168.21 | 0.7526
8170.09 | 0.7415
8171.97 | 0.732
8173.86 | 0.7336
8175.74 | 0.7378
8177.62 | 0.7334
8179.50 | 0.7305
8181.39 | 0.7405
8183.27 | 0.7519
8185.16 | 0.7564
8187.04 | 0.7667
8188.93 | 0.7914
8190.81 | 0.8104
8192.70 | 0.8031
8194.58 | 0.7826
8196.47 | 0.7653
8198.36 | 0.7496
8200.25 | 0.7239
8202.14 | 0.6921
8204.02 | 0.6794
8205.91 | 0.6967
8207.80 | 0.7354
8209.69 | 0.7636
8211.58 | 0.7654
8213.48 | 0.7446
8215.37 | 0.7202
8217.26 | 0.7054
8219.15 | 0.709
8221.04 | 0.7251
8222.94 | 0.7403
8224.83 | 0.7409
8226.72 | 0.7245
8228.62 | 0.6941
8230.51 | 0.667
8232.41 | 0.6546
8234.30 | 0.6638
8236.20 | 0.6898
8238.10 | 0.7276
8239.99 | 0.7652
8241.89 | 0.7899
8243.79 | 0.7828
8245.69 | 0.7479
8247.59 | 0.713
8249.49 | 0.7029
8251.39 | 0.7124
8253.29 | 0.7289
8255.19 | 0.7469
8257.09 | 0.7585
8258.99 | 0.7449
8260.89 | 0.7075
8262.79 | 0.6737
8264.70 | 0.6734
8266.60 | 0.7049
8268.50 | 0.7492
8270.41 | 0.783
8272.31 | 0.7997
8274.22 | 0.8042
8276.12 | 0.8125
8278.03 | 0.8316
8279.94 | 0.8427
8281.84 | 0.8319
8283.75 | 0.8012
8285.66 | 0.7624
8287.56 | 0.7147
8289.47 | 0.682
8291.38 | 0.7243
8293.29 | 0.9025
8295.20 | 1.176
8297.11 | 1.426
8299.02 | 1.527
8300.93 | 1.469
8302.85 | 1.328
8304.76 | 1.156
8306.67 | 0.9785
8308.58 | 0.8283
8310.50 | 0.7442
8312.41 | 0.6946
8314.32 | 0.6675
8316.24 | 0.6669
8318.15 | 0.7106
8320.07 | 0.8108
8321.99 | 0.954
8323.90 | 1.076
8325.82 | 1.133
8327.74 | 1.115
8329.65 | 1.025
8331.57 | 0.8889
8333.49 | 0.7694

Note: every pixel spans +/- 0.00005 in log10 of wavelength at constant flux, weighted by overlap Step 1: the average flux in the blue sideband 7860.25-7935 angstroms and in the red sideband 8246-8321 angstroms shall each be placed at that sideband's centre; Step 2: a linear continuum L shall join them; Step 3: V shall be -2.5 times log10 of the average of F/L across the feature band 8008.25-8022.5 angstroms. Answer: 0.08 mag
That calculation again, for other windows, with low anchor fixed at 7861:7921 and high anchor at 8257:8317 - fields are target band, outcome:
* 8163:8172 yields 0.12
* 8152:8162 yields 0.22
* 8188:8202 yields 0.09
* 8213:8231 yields 0.18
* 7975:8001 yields 0.07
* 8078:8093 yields 0.10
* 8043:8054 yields 0.04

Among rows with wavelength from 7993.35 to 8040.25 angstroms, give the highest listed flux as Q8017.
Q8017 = 0.759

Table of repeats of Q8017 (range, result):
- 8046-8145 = 0.8725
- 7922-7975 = 0.7542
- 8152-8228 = 0.8104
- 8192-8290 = 0.8427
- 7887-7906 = 0.7592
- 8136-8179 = 0.7544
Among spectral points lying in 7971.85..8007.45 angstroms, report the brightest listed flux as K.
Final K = 0.7552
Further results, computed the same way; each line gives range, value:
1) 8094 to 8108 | 0.8114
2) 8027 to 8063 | 0.8186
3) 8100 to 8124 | 0.8143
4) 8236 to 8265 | 0.7899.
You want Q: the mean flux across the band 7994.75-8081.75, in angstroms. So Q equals 0.744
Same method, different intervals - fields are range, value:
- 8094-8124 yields 0.76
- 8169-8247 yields 0.736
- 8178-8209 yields 0.748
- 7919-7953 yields 0.694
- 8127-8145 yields 0.72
